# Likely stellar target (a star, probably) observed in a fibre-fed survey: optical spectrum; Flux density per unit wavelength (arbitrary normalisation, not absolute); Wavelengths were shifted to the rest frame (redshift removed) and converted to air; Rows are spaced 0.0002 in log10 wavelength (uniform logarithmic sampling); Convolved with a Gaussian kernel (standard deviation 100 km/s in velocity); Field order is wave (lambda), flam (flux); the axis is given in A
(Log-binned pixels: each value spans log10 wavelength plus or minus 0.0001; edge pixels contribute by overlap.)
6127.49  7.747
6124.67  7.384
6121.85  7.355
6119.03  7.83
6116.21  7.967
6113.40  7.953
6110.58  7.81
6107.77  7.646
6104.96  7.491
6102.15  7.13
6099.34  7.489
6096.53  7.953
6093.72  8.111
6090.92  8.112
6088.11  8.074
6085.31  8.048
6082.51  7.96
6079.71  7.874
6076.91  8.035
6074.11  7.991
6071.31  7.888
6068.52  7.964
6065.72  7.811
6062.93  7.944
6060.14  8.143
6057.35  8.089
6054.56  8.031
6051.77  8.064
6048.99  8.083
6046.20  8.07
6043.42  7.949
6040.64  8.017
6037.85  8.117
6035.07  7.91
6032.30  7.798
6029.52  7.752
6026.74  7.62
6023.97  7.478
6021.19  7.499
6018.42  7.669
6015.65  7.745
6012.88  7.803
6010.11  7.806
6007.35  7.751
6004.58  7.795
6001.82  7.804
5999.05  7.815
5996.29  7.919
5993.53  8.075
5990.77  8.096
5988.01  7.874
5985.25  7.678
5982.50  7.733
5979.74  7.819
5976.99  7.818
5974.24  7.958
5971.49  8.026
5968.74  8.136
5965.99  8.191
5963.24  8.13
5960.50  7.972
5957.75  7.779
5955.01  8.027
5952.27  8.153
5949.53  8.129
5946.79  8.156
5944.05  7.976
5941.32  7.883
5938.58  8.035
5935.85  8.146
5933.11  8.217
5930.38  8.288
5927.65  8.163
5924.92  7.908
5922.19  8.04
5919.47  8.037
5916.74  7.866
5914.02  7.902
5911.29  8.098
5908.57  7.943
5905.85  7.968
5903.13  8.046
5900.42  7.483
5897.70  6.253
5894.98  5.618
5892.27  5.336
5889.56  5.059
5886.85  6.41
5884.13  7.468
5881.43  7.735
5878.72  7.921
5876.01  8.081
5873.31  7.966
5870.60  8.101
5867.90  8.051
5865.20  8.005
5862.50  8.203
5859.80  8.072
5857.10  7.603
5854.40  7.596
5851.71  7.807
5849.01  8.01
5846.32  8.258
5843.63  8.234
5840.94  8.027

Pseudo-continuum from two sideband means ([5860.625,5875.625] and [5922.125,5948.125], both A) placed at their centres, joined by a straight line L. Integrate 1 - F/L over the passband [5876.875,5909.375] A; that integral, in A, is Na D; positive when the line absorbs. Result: 4.6 A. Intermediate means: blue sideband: 8.07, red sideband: 8.08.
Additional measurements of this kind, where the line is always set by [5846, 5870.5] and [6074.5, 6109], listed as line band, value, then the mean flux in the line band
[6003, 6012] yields 0.1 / 7.79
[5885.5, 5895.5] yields 2.9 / 5.61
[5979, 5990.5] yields 0.1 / 7.8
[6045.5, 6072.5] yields -0.5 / 8.01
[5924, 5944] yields -0.4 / 8.09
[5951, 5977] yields -0.4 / 8.03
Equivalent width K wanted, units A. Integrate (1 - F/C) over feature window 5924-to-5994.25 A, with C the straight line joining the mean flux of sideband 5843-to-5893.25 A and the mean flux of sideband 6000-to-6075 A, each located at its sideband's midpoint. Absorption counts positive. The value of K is -2.5 A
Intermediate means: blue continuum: 7.58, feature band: 8.01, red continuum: 7.87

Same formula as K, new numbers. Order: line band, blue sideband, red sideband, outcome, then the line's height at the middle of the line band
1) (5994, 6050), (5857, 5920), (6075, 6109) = -0.9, 7.7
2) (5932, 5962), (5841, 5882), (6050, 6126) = -0.4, 7.94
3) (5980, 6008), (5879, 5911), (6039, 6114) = -1.5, 7.47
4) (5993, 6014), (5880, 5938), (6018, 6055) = -0.2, 7.75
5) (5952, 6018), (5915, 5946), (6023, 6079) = 0.8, 8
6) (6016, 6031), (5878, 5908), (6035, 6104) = 0.1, 7.66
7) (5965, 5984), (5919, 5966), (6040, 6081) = 0.2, 8.05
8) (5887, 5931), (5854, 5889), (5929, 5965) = 3.2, 7.9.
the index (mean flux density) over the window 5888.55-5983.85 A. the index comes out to 7.73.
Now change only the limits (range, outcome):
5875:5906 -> 6.9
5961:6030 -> 7.84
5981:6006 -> 7.86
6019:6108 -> 7.88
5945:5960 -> 8.04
